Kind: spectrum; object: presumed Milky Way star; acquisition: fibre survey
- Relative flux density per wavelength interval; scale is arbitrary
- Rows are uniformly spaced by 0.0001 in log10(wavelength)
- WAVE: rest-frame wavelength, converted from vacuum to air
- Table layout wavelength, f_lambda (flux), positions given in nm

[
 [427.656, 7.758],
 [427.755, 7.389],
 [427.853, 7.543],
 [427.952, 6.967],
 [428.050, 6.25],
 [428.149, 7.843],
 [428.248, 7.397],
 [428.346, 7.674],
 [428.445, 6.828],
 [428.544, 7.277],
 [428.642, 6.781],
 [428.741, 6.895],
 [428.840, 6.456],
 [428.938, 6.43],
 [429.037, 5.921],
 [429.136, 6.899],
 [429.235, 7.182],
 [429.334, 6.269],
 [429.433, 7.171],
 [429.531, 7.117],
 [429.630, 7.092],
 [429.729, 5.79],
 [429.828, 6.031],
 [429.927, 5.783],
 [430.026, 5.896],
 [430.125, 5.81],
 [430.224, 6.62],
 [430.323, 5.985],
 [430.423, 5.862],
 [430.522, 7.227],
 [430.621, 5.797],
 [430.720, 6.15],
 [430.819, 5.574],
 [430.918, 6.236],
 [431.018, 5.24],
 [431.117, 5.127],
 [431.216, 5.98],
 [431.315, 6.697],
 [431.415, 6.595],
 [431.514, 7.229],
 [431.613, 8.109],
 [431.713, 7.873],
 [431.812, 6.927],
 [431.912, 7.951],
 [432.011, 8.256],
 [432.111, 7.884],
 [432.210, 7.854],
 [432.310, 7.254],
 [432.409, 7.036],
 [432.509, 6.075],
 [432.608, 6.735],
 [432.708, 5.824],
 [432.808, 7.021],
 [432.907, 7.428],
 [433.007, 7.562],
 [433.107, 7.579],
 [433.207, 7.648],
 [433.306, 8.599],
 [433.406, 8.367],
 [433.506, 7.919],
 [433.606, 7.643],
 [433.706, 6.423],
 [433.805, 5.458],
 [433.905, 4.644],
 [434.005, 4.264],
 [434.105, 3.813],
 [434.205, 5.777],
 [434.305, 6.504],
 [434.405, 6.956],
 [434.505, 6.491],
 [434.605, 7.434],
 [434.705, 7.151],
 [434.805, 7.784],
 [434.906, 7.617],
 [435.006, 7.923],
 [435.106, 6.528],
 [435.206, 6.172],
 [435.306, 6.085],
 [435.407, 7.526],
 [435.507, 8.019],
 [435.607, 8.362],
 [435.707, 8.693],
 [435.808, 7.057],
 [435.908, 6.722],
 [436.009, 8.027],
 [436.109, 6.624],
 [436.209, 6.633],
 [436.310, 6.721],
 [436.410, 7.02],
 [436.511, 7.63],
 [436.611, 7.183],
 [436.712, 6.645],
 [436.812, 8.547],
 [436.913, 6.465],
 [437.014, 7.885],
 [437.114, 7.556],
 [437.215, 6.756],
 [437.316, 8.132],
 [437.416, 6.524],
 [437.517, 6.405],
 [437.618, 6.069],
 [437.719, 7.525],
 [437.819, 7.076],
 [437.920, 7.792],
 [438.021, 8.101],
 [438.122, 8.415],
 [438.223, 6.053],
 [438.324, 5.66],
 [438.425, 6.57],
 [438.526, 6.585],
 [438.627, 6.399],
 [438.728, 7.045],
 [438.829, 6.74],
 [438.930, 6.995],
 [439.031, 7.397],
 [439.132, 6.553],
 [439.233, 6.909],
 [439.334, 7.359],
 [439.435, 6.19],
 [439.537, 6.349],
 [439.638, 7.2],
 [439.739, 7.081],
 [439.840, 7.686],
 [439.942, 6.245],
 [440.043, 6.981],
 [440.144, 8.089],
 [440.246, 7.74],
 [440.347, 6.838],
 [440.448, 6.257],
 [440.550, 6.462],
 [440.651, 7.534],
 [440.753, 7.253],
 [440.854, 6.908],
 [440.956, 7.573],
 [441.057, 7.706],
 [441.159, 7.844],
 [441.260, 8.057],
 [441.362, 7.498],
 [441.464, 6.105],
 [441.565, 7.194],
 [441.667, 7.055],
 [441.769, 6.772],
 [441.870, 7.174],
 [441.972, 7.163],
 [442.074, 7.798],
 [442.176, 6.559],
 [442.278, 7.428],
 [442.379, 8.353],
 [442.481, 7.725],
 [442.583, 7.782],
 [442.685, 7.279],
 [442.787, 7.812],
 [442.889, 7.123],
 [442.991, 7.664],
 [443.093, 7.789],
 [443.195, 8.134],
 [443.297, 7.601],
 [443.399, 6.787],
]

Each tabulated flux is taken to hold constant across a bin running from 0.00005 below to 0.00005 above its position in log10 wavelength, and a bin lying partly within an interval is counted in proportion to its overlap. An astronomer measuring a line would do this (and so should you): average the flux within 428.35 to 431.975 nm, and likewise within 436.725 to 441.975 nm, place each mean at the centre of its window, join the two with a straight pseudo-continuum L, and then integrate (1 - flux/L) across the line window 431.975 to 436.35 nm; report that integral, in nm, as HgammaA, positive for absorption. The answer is -0.14 nm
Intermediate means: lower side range 6.54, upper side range 7.08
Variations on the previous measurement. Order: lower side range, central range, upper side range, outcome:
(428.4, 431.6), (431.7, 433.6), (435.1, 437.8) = -0.21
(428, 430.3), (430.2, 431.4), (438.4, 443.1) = 0.12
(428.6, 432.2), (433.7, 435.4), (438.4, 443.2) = 0.13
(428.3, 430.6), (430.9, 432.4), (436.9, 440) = -0.08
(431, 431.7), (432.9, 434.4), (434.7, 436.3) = 0.07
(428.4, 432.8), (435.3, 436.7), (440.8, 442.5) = -0.07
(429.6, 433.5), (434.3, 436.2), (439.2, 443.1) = -0.08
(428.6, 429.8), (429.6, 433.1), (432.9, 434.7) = 0.01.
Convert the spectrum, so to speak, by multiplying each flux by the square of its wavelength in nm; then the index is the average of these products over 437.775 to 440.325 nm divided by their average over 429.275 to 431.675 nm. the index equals 1.15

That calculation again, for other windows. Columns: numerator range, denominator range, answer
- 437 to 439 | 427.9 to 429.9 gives 1.07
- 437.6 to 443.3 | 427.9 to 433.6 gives 1.10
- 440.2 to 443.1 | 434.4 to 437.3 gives 1.03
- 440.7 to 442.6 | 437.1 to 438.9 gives 1.08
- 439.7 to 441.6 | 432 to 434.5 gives 1.10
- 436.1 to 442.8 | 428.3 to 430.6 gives 1.14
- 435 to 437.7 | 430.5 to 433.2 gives 1.07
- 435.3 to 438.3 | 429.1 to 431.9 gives 1.16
